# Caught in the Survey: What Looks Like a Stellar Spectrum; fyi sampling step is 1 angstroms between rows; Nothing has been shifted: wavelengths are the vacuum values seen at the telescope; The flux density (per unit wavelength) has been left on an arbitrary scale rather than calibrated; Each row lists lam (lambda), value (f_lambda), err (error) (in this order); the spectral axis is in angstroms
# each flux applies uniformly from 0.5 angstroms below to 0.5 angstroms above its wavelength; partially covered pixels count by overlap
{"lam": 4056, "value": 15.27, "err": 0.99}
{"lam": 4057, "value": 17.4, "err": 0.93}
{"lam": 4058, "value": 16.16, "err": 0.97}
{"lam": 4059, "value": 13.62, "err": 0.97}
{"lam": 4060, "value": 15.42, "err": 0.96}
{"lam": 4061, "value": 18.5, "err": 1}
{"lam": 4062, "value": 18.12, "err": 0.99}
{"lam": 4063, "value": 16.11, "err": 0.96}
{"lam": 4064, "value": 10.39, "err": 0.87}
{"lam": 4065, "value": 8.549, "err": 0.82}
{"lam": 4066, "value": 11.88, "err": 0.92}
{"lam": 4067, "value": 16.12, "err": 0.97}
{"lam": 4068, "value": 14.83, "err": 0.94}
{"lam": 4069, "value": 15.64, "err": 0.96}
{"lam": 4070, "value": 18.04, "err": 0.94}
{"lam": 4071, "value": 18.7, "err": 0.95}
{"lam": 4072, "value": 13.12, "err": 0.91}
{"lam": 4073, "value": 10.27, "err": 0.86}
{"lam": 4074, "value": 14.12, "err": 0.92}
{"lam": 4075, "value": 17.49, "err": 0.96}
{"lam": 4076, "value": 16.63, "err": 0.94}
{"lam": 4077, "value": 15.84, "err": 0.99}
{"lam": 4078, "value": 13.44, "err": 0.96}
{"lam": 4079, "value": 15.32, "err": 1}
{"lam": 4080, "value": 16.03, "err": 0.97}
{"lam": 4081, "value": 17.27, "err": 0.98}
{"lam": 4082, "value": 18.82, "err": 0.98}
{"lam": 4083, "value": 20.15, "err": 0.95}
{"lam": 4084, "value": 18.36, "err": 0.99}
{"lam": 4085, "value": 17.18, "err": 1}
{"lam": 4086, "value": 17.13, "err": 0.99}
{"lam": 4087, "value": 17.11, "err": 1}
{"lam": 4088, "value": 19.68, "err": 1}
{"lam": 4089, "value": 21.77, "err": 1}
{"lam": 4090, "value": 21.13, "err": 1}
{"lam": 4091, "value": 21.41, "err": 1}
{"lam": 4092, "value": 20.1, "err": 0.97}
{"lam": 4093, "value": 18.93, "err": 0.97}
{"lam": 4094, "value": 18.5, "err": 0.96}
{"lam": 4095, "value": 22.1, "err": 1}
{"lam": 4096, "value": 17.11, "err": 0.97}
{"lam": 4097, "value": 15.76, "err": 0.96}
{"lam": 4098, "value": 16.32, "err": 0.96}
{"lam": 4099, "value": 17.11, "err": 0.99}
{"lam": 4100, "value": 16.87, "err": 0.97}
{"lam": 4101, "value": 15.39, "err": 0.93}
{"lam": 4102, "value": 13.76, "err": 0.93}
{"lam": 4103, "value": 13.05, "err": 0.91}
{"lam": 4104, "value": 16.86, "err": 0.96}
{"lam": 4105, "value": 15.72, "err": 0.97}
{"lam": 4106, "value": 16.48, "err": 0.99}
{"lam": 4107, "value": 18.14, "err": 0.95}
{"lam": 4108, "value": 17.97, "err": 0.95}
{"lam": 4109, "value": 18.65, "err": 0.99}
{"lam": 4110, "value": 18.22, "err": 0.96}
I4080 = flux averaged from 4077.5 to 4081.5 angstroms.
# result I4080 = 15.5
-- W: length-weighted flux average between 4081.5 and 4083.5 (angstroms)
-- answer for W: 19.5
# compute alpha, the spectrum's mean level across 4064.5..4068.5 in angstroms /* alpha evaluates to 12.8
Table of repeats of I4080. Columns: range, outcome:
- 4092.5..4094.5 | 18.7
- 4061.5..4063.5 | 17.1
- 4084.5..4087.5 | 17.1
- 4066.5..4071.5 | 16.7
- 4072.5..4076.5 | 14.6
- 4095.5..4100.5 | 16.6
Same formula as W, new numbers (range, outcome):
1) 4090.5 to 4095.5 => 20.2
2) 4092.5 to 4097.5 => 18.5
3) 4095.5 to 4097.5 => 16.4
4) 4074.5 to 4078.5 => 15.8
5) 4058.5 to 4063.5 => 16.4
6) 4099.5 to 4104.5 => 15.2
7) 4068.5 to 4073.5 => 15.2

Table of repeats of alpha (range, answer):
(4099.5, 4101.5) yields 16.1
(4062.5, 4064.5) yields 13.2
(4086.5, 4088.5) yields 18.4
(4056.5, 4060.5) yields 15.7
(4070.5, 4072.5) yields 15.9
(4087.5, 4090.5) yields 20.9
